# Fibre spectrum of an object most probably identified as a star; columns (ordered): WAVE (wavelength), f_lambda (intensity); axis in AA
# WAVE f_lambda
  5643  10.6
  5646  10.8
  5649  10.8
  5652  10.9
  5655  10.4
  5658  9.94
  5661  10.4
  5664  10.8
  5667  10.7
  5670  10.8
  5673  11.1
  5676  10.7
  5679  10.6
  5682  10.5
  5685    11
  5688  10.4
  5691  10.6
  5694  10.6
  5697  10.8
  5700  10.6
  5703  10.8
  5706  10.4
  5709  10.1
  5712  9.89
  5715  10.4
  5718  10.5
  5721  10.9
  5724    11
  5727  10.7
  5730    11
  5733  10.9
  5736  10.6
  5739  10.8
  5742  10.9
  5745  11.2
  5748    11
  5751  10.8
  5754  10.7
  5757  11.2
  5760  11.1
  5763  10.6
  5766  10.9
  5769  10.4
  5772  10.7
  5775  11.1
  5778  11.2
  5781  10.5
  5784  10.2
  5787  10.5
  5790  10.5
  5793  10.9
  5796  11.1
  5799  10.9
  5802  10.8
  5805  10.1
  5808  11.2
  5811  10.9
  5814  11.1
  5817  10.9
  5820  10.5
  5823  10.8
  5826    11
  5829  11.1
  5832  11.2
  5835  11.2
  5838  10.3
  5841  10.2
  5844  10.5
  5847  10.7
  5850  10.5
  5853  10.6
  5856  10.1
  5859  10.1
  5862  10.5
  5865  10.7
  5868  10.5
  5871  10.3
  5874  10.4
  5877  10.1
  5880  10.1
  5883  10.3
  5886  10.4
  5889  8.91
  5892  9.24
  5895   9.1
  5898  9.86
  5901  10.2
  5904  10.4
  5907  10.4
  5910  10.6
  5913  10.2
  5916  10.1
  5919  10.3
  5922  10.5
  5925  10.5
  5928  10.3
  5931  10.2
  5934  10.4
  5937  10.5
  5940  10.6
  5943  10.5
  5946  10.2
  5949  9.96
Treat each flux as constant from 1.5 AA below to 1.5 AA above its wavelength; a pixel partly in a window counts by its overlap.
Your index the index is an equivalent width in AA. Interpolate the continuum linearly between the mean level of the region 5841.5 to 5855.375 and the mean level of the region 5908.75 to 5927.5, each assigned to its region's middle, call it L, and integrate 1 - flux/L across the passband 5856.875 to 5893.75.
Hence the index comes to 1.2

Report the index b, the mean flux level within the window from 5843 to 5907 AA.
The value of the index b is 10.2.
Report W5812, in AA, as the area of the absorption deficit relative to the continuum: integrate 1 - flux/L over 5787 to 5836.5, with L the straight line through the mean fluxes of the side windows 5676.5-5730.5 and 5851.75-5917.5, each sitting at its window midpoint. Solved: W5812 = -2.7 AA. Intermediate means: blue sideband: 10.6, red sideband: 10.1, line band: 10.9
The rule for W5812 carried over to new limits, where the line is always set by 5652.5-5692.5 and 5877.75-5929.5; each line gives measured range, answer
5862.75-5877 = -0.4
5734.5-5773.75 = -1.5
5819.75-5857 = -1.6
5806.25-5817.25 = -0.8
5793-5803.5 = -0.6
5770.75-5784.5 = -0.5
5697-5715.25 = 0.2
